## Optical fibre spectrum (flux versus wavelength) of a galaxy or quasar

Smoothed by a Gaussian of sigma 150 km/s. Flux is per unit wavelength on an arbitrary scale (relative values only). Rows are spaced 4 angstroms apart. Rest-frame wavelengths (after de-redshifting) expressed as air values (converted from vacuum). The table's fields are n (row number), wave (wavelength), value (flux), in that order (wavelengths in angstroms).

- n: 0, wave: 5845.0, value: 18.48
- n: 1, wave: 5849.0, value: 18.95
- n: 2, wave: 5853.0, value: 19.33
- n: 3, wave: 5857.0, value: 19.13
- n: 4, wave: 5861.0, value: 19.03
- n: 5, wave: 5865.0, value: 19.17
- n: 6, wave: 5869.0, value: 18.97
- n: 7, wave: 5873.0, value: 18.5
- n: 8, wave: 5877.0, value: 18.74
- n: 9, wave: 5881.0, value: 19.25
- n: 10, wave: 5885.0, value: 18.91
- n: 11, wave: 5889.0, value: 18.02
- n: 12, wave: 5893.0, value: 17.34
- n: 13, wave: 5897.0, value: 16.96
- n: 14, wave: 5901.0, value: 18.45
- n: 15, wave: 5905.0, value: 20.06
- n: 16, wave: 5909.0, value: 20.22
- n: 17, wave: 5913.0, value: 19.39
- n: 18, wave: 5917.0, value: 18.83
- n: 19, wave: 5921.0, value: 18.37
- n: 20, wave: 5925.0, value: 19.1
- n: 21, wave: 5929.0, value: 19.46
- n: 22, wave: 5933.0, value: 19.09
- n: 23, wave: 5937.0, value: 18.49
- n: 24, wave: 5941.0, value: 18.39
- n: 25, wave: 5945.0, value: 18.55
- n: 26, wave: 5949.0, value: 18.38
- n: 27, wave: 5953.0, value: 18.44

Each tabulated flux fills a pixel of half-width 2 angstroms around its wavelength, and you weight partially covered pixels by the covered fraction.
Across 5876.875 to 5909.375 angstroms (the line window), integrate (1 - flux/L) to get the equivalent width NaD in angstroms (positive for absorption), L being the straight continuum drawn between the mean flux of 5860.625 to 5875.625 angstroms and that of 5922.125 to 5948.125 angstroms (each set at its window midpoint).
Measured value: 0.49 angstroms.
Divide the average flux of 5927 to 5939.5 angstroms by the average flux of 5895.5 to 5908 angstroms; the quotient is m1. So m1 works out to 1.02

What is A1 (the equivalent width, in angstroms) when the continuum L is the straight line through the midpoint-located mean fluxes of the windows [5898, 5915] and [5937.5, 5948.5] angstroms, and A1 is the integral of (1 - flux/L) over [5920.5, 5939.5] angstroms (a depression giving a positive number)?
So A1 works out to -0.1 angstroms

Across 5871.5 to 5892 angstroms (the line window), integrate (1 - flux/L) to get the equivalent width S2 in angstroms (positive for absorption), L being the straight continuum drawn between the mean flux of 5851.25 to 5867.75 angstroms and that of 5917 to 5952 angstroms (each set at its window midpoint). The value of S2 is 0.4 angstroms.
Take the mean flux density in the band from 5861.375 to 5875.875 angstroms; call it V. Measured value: 18.9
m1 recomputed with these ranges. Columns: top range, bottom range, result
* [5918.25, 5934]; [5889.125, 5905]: 1.06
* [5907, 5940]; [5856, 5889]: 1.01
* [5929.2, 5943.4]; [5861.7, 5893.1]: 1.00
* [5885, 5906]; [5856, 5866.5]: 0.95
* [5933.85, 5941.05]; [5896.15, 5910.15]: 0.98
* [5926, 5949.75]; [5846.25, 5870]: 0.98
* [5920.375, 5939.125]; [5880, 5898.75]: 1.05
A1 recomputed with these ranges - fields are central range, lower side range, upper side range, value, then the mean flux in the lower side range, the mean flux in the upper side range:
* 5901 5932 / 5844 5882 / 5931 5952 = -1.0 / 19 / 18.6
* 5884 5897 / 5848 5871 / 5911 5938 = 0.8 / 19.1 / 19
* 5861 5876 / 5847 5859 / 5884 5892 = -0.1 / 19.1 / 18.3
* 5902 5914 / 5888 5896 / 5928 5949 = -1.2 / 17.5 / 18.7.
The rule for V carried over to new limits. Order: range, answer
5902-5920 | 19.5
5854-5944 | 18.8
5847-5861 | 19.1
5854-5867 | 19.1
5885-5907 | 18.2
